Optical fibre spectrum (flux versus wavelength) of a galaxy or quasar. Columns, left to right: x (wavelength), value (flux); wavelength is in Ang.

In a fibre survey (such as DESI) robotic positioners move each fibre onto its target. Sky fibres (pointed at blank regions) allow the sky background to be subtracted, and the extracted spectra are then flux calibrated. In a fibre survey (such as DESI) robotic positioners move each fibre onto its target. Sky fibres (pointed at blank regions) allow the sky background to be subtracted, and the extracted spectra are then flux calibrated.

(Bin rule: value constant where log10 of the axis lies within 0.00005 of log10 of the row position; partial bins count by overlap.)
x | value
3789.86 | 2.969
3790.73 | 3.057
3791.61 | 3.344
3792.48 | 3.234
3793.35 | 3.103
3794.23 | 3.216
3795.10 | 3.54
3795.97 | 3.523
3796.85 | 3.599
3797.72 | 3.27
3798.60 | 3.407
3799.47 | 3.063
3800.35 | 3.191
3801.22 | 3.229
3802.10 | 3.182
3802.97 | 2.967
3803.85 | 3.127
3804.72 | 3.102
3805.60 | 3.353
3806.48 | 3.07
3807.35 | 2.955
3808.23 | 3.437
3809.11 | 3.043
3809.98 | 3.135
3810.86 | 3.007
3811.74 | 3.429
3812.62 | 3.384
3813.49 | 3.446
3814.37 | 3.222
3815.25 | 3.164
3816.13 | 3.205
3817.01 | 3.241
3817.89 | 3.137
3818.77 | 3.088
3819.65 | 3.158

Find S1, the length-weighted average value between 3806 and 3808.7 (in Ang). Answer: 3.15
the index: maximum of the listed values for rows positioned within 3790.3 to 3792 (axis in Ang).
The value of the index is 3.344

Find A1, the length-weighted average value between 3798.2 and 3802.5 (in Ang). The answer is 3.21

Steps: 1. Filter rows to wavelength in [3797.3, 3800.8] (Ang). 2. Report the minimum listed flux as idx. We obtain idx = 3.063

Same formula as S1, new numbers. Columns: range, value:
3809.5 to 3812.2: 3.19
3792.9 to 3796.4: 3.35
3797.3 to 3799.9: 3.25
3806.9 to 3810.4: 3.15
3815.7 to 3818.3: 3.19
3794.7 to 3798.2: 3.48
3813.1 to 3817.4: 3.25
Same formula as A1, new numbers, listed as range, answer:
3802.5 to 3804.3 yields 3.06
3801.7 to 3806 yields 3.15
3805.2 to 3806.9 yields 3.2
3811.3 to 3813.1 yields 3.42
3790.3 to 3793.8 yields 3.18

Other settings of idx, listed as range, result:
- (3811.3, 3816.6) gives 3.164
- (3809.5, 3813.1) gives 3.007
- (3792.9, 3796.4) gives 3.103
